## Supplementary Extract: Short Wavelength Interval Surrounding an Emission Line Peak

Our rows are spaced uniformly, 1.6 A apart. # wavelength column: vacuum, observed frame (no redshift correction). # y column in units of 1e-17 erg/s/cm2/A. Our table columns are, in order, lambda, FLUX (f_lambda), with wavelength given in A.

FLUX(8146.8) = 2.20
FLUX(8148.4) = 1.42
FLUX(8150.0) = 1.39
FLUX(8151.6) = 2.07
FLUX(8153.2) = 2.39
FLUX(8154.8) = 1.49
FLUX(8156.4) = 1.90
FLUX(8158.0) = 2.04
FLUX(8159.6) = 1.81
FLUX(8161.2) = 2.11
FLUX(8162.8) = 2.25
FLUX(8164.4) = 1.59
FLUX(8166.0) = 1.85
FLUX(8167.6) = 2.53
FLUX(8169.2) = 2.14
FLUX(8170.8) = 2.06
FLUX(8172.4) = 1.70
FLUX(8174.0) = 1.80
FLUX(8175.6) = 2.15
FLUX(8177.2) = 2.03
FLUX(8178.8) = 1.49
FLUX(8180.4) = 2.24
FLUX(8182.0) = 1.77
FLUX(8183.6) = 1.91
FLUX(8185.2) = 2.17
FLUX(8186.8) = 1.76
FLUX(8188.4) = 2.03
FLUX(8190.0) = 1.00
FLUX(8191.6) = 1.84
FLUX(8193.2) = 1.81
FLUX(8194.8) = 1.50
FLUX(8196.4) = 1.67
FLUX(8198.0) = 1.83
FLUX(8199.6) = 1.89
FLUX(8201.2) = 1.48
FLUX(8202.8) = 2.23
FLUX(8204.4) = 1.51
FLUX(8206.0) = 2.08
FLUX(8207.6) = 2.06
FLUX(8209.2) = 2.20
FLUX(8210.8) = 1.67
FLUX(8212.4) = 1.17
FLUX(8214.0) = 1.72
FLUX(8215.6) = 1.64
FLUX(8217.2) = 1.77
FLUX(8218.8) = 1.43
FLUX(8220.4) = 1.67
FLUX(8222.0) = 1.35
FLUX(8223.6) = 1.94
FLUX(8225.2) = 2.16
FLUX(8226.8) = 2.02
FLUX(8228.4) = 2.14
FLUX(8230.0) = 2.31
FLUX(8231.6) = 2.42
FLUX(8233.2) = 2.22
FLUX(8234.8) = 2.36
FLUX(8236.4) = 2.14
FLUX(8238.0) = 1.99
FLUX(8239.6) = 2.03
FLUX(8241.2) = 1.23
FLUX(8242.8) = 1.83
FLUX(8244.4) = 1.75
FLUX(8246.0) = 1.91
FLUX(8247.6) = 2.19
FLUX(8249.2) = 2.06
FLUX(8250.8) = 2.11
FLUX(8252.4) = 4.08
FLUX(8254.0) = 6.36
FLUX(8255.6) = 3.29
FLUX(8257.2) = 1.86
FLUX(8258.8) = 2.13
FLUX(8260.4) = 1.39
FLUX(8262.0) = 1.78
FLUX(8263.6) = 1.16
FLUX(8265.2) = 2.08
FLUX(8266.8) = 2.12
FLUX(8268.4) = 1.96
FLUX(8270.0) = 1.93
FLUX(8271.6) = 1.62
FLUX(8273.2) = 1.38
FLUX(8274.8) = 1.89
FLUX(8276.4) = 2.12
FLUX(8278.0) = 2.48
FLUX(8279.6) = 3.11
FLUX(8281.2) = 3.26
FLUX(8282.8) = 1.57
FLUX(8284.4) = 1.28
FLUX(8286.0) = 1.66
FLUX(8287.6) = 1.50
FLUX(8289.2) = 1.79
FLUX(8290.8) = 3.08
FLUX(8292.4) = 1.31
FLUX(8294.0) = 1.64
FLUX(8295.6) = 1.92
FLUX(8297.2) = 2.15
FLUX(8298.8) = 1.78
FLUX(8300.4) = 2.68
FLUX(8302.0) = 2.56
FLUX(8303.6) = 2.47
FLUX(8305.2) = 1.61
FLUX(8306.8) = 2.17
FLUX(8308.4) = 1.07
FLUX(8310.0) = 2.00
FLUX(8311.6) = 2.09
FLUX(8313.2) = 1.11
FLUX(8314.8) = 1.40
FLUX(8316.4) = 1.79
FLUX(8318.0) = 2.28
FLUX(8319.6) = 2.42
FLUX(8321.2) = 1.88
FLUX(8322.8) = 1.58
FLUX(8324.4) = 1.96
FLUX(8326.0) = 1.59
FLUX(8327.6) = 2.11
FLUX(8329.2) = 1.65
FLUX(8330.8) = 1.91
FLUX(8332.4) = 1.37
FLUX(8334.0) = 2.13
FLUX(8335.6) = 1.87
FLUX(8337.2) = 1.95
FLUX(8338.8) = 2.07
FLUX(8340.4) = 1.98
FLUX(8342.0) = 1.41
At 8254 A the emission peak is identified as H-beta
